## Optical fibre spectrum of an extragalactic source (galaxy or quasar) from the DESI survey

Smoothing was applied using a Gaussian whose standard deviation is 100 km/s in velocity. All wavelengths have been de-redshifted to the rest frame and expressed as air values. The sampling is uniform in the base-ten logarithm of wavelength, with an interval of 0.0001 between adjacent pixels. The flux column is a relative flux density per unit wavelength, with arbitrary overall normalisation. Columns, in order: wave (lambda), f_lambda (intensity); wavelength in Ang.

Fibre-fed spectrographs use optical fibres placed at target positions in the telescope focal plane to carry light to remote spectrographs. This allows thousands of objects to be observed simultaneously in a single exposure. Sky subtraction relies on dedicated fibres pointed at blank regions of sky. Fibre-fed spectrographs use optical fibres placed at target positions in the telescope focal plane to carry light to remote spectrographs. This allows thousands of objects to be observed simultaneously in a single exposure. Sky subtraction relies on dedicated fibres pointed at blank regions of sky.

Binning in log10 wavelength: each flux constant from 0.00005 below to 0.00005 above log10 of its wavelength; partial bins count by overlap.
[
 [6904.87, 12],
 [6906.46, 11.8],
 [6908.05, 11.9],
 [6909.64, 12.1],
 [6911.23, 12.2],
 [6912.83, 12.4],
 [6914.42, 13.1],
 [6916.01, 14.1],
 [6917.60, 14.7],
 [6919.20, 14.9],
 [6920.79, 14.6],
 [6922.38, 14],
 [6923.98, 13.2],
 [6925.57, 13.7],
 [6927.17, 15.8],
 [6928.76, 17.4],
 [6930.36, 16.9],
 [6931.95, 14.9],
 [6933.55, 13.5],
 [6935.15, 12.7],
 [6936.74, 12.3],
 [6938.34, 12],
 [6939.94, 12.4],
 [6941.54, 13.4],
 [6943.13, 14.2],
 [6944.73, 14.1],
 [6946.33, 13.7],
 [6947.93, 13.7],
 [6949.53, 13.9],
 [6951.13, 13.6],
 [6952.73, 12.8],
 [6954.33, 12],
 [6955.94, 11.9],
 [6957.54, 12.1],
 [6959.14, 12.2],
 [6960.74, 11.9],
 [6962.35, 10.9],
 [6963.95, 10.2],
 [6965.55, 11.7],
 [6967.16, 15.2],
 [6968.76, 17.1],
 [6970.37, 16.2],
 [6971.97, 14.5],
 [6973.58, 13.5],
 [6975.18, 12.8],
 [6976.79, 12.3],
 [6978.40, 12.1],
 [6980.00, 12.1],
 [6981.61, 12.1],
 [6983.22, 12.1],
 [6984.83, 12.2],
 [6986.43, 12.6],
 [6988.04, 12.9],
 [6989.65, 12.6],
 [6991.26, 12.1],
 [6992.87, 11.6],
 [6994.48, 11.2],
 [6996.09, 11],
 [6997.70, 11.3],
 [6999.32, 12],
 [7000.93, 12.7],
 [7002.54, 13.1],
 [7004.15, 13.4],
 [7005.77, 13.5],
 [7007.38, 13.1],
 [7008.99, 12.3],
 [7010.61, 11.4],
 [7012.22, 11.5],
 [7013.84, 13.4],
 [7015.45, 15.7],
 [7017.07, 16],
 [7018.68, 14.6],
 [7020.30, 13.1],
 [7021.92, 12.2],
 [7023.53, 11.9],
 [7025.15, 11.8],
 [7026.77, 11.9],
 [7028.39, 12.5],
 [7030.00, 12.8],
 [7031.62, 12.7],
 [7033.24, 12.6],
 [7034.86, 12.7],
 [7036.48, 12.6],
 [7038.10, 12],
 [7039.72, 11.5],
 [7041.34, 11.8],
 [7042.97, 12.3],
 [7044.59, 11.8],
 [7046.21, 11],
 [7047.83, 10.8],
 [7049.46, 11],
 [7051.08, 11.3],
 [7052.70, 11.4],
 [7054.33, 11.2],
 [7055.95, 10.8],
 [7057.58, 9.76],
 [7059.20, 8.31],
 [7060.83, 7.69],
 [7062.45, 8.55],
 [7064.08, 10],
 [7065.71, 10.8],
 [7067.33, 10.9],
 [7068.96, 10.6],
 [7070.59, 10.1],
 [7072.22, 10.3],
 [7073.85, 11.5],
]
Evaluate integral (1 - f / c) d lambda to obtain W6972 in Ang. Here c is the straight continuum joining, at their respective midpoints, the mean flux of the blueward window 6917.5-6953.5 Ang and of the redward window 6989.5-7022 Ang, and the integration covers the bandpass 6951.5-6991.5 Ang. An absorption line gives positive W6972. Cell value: 1.87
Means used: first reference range 14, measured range 12.7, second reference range 12.8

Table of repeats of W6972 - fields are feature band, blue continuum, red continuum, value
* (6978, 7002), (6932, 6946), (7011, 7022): 2.7 Ang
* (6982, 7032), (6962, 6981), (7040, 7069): -2.2 Ang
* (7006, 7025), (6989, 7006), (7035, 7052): -1.9 Ang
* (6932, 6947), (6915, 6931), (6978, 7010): 1.1 Ang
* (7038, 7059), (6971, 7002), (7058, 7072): -1.9 Ang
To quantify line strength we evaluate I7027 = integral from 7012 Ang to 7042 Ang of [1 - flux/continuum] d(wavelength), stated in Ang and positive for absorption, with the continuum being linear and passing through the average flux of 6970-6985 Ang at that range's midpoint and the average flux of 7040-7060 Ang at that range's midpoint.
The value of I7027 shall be -3.2 Ang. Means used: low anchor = 12.9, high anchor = 11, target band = 12.8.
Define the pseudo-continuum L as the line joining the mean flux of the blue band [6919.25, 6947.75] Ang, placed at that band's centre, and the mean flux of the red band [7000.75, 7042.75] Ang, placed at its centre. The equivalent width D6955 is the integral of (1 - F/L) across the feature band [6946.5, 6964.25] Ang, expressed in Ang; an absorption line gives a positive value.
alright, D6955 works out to 1.7 Ang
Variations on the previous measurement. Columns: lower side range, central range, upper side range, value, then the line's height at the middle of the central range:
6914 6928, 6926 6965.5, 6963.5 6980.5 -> 1.93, 13.9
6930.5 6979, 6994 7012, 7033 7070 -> -0.34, 12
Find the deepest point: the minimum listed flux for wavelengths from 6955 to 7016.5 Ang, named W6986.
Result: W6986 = 10.2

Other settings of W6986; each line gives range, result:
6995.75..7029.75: 11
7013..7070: 7.69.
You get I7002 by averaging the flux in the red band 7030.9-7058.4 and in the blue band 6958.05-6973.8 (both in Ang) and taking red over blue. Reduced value 0.87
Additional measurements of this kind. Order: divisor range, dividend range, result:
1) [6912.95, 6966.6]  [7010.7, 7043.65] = 0.95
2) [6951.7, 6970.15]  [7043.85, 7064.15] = 0.81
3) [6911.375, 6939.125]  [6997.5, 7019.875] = 0.94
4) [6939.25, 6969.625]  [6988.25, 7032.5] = 0.97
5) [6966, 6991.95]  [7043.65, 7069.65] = 0.78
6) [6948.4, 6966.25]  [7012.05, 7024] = 1.13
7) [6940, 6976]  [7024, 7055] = 0.90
